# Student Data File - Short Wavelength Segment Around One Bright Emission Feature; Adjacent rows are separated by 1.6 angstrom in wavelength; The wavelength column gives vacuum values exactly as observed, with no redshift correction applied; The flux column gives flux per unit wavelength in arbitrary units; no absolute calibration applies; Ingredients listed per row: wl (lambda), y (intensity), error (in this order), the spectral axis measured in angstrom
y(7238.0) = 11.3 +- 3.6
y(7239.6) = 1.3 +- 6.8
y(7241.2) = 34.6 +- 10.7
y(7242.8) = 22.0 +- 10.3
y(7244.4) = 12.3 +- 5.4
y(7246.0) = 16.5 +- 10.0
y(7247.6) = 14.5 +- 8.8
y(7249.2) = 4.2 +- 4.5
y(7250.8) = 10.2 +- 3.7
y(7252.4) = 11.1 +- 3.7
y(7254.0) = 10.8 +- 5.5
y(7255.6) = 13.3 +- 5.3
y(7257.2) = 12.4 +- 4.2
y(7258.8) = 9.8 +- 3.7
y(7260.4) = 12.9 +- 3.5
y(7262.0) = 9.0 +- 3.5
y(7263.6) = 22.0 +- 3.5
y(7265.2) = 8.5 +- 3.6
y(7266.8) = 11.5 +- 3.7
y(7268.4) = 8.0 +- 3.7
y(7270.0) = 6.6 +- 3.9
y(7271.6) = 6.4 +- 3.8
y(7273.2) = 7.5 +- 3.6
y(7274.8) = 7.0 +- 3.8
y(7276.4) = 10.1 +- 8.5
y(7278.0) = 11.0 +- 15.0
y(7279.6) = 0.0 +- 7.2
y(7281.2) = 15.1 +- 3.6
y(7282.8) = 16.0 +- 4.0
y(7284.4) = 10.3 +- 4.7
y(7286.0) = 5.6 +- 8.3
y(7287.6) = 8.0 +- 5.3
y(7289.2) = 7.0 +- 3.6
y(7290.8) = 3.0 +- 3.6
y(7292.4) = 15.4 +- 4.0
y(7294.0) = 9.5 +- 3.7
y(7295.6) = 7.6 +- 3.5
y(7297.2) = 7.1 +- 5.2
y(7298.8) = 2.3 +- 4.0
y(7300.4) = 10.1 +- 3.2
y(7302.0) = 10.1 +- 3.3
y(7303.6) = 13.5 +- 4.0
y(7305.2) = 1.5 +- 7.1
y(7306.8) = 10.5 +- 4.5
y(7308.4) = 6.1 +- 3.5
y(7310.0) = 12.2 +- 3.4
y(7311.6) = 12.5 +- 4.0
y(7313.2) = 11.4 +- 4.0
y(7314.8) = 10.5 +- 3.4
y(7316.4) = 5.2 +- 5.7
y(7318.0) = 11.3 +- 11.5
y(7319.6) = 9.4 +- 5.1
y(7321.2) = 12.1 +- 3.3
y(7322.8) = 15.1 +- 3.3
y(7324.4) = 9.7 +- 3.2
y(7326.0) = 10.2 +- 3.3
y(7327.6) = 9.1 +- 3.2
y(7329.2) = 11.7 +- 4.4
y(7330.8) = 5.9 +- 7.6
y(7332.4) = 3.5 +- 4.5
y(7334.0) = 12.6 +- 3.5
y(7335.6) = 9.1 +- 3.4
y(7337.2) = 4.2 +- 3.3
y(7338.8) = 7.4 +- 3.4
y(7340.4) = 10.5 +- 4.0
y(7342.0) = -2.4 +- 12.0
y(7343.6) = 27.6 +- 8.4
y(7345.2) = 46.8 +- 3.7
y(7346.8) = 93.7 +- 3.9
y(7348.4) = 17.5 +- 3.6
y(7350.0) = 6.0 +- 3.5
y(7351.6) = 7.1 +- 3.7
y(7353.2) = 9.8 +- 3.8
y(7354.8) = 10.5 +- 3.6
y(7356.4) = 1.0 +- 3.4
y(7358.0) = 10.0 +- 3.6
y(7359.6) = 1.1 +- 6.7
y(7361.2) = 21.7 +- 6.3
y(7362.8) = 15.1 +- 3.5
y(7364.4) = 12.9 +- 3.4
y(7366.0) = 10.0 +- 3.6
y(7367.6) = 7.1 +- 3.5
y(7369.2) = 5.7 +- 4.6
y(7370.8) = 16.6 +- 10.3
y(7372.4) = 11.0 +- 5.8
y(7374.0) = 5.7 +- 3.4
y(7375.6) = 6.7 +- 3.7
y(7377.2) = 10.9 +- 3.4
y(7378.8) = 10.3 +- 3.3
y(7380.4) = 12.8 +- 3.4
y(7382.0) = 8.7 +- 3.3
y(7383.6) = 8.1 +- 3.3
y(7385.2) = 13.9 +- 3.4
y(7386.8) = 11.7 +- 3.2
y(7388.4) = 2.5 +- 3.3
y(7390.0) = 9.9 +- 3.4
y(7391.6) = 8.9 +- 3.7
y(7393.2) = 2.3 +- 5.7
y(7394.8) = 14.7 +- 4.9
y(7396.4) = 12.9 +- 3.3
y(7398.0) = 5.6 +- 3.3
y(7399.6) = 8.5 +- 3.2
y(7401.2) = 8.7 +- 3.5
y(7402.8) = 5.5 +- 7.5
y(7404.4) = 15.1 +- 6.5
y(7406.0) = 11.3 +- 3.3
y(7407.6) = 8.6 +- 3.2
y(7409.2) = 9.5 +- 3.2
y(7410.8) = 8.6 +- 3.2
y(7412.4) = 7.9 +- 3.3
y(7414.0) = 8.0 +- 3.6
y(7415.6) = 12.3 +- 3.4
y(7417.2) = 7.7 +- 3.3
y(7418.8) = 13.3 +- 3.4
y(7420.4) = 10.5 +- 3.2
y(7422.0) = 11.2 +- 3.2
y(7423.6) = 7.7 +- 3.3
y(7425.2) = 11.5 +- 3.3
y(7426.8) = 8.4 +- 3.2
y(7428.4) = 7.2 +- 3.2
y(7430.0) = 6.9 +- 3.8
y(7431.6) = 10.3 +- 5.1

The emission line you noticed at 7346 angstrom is Halpha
